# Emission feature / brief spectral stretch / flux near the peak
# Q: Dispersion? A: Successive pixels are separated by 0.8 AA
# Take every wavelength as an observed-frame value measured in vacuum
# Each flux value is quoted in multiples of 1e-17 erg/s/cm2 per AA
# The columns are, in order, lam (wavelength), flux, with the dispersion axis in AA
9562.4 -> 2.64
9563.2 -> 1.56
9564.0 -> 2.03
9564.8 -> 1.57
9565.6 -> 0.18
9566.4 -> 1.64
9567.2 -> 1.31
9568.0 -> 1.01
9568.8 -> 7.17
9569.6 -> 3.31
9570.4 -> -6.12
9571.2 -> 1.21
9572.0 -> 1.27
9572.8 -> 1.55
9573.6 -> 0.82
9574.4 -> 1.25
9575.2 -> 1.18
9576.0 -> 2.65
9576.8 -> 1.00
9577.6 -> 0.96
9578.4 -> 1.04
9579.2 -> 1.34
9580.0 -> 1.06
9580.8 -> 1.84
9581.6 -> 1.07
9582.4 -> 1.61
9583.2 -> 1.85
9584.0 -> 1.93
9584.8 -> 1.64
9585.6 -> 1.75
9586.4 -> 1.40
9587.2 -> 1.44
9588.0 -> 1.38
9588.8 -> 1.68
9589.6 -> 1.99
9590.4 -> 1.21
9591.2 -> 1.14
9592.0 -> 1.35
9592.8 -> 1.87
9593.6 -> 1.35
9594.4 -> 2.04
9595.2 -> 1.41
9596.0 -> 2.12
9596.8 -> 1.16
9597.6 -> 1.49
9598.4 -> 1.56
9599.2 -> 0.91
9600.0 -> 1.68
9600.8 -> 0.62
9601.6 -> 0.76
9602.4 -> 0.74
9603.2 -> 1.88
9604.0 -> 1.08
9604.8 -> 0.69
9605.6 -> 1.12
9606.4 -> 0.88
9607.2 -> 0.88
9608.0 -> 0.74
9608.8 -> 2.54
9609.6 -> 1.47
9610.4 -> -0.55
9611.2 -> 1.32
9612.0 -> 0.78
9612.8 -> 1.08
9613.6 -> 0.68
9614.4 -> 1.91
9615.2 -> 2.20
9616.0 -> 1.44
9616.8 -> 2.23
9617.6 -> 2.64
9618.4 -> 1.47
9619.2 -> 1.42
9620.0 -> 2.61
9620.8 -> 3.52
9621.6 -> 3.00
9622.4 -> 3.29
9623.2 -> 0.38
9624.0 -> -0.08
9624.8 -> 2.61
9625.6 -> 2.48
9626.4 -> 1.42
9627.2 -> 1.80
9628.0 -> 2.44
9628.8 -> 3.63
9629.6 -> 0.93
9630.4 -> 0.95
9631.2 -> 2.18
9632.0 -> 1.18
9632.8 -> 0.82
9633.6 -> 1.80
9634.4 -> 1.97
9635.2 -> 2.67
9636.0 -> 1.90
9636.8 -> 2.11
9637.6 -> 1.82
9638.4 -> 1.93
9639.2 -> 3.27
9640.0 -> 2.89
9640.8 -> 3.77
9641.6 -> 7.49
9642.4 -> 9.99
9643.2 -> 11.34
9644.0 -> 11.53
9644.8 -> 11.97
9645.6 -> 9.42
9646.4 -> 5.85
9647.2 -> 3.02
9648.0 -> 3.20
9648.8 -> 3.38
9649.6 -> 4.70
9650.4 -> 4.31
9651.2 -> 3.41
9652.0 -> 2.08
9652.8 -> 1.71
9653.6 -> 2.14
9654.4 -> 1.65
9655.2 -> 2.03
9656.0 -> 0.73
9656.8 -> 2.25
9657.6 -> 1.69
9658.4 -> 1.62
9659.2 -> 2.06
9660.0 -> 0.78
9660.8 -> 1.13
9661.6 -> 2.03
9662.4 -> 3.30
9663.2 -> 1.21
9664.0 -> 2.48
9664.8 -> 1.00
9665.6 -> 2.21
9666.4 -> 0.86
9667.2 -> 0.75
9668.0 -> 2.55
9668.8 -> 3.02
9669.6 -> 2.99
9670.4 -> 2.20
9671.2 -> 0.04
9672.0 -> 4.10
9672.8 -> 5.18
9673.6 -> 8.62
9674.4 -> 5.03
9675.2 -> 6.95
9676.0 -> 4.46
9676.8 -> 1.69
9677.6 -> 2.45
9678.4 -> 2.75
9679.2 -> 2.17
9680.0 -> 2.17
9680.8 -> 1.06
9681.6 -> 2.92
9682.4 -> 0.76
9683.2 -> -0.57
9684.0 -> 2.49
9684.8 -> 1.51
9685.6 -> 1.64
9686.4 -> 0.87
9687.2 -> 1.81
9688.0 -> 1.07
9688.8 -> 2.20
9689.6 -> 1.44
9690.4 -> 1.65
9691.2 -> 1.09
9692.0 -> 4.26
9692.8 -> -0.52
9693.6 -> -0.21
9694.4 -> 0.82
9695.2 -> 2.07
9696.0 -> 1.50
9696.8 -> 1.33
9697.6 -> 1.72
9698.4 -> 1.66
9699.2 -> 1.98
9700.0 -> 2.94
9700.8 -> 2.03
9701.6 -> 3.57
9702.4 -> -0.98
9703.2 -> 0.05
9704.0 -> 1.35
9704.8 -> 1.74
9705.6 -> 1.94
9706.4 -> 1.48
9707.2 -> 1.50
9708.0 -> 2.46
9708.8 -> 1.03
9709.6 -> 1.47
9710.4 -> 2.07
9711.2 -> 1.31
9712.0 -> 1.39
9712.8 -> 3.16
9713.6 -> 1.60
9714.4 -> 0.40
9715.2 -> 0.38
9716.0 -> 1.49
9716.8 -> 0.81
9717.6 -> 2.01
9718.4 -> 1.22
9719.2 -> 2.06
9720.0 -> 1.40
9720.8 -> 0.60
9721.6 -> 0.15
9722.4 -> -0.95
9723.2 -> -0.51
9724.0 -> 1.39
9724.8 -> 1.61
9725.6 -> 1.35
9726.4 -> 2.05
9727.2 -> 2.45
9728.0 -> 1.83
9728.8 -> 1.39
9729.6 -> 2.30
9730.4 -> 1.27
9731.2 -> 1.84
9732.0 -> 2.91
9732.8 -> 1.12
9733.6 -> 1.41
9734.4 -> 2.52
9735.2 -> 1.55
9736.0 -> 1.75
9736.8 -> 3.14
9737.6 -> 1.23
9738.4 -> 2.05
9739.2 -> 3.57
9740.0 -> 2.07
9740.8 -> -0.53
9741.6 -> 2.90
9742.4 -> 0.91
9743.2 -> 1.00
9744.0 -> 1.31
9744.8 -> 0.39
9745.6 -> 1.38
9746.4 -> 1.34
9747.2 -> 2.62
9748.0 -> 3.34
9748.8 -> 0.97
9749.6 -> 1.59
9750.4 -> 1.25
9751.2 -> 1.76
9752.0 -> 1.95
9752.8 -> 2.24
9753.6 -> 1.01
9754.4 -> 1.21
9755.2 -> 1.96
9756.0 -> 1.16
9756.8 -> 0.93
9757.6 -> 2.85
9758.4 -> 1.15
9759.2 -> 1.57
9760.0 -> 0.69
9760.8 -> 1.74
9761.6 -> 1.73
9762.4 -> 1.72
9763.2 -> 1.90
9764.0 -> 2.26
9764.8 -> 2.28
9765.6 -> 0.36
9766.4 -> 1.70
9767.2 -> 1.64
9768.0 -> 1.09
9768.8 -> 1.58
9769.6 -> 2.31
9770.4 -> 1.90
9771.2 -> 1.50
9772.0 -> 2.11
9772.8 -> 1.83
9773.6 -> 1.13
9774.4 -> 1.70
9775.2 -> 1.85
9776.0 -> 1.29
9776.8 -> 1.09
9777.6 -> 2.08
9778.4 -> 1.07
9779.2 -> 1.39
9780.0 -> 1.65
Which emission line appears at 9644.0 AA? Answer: H-alpha 6563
